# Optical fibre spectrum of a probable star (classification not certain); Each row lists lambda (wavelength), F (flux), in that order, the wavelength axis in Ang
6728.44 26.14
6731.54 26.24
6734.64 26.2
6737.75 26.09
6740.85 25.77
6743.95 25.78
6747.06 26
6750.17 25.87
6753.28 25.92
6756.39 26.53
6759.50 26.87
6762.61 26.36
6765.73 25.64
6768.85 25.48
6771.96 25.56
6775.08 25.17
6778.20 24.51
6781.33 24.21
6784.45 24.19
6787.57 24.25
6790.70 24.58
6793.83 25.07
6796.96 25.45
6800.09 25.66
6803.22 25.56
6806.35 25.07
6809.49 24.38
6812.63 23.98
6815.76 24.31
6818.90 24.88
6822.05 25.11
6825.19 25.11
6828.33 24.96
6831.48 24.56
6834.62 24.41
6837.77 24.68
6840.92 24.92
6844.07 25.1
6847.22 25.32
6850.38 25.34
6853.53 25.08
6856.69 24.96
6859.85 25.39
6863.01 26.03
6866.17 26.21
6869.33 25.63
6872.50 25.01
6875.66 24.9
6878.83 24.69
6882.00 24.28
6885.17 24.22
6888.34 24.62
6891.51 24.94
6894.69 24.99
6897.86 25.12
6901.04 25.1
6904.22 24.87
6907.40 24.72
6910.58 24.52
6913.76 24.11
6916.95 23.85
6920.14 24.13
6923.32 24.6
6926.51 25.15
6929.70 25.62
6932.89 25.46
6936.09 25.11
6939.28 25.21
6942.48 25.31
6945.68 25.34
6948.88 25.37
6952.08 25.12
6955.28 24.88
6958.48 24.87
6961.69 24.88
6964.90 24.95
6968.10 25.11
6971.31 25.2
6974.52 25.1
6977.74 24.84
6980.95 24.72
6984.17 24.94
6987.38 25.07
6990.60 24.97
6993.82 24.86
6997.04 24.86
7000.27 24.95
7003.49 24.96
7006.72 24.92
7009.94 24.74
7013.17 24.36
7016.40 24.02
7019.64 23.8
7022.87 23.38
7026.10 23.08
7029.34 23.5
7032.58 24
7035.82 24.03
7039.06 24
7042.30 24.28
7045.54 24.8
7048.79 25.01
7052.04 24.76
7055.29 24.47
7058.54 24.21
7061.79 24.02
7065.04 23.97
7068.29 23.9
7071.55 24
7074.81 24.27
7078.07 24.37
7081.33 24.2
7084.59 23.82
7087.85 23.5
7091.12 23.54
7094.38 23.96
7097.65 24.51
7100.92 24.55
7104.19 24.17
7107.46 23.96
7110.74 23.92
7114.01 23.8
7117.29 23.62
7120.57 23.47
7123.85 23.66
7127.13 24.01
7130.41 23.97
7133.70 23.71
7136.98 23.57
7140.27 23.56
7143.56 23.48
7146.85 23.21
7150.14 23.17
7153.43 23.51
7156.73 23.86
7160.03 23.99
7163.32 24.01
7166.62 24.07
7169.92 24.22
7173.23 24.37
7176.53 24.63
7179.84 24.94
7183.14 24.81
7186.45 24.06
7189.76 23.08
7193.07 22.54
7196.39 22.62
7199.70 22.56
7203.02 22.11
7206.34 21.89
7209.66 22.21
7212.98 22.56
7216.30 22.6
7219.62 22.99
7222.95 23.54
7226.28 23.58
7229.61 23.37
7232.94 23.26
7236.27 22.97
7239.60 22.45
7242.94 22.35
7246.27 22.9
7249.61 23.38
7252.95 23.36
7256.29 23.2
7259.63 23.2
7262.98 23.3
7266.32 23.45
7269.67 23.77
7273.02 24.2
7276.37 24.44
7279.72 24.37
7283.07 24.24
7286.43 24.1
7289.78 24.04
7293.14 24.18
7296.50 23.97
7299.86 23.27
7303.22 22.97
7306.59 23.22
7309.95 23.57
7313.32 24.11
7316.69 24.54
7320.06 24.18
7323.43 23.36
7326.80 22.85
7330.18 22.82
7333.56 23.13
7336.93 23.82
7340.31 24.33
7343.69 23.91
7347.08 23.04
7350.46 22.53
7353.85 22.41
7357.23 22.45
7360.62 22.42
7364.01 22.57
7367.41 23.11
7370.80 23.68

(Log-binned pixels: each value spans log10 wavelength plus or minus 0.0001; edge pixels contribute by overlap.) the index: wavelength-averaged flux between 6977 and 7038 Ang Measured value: 24.4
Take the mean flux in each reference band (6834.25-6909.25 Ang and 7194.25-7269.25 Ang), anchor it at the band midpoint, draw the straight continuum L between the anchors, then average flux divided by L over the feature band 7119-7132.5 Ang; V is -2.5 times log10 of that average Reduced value -0.01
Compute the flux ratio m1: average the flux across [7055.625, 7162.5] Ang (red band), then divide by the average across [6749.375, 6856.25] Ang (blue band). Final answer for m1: 0.95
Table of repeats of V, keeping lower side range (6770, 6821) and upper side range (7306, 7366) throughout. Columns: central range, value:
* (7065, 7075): 0.00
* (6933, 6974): -0.03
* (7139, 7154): 0.02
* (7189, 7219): 0.06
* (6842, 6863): -0.03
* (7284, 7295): -0.03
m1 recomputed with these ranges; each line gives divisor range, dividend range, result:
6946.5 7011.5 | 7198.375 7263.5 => 0.92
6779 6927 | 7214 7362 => 0.94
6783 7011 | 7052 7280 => 0.95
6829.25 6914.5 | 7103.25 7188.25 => 0.96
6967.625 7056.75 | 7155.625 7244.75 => 0.95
